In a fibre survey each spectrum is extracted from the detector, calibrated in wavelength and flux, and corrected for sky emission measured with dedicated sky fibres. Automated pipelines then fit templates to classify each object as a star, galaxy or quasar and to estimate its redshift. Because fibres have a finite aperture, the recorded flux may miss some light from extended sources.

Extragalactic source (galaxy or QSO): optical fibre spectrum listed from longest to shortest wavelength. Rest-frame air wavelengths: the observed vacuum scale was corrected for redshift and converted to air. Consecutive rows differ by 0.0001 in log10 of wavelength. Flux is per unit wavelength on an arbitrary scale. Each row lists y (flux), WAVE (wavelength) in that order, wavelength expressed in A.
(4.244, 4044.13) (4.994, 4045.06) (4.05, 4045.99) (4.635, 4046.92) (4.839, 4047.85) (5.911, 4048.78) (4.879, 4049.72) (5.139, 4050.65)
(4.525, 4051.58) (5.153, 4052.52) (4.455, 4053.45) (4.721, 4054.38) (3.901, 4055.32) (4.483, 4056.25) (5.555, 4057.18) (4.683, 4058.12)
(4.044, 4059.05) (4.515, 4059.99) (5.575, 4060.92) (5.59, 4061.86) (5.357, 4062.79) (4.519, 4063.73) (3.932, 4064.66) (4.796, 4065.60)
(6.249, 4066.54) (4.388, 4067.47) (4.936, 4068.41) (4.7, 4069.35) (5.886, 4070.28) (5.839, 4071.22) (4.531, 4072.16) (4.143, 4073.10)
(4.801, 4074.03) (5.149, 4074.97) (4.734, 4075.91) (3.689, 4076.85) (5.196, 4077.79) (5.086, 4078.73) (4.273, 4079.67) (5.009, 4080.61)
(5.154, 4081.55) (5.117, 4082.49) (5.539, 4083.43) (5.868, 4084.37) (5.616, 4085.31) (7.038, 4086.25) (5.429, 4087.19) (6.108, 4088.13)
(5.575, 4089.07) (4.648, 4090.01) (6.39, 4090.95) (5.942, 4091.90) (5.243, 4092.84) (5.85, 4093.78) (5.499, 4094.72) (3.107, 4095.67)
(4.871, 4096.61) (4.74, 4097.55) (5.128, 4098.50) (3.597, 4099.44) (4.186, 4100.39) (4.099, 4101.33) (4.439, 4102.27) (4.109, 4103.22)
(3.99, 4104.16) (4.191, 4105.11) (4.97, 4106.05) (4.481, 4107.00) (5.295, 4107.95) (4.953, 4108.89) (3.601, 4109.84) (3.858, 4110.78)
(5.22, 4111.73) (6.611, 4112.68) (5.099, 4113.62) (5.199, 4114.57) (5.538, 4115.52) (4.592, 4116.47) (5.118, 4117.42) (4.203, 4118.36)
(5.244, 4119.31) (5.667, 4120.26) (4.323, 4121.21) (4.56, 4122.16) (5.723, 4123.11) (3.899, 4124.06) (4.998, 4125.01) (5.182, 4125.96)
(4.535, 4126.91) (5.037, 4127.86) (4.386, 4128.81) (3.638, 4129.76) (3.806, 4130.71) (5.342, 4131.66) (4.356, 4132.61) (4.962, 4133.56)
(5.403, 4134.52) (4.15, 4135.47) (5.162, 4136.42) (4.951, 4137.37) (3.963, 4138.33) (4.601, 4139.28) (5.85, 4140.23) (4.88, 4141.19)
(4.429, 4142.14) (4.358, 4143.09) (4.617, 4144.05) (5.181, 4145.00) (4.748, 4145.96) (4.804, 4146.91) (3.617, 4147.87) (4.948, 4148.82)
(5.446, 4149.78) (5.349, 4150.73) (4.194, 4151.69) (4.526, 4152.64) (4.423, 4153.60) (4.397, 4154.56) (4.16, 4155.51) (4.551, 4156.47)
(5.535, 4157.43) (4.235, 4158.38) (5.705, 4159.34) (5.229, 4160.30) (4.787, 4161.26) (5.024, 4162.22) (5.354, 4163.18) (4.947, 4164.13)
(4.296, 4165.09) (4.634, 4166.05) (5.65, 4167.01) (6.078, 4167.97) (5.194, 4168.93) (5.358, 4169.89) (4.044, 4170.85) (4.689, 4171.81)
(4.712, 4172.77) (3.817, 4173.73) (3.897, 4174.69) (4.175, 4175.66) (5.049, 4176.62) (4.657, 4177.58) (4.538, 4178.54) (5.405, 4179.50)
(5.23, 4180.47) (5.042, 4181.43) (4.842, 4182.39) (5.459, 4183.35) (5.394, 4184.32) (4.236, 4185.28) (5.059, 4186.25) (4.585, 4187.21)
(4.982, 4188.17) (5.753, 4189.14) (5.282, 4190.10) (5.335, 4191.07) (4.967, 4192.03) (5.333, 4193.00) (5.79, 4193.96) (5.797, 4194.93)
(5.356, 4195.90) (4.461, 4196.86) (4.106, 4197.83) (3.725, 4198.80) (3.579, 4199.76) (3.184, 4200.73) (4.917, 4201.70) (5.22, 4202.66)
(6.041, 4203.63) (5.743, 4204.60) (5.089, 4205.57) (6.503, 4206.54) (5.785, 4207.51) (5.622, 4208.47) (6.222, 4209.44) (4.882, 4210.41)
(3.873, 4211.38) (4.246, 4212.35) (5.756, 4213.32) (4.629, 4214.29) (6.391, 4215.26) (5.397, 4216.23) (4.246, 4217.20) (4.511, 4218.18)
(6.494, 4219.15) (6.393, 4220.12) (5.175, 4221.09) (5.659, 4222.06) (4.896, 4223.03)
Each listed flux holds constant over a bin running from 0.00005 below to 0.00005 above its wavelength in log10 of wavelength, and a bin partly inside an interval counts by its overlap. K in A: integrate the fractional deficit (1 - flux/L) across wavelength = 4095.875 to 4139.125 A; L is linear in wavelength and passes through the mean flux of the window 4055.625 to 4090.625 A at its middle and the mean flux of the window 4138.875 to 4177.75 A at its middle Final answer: 2.1 A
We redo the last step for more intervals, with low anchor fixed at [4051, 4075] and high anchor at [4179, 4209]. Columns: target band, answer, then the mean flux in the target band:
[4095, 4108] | 1.5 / 4.36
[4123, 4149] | 1.6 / 4.68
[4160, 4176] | 0.7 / 4.82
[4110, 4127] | 0.0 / 4.96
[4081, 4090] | -1.4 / 5.66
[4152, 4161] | 0.5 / 4.74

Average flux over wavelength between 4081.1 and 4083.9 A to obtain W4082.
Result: 5.27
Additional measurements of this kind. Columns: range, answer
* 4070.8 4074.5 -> 4.82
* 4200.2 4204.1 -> 4.82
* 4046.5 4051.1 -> 5.08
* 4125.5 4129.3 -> 4.78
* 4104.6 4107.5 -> 4.53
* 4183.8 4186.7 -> 4.89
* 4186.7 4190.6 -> 5.15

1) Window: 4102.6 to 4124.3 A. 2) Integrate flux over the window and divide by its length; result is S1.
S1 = 4.81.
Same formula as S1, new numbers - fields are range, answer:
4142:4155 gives 4.65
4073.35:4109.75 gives 4.96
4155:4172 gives 4.98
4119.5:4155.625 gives 4.71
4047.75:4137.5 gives 4.9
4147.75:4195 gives 4.92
